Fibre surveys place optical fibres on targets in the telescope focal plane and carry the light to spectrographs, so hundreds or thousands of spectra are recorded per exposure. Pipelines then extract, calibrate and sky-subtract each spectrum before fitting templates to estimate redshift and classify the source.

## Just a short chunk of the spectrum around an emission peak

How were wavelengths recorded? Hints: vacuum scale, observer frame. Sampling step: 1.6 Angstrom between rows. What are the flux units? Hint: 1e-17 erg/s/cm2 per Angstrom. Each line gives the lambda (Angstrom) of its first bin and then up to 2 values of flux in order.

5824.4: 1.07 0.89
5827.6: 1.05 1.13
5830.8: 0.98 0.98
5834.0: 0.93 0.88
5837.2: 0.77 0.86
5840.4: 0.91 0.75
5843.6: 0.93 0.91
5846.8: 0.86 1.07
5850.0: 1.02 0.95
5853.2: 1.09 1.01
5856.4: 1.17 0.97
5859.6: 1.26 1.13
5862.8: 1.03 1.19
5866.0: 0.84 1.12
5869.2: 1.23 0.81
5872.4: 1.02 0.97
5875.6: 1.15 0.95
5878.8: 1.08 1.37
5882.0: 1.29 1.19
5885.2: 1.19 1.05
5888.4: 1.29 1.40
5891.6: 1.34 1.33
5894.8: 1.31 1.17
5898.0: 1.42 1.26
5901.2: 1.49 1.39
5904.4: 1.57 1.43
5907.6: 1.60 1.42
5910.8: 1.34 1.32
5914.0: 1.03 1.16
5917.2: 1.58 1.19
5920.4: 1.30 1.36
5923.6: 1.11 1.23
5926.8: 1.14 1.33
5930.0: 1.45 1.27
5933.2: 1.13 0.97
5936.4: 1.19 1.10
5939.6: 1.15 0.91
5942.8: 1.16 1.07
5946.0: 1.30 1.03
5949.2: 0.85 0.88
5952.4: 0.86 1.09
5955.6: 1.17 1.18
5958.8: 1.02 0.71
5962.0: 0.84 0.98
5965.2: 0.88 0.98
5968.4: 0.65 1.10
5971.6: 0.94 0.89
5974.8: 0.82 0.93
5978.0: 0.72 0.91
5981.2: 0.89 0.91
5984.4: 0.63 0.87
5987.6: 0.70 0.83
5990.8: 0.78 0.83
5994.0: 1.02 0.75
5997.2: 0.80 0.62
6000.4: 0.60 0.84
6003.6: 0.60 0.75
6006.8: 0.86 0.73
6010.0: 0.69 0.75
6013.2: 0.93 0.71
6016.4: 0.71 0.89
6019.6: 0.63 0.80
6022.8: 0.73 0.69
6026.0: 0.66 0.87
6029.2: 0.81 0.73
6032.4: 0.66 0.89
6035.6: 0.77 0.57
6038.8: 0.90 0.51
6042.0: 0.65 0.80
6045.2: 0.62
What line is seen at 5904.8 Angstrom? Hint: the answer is C III] 1909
